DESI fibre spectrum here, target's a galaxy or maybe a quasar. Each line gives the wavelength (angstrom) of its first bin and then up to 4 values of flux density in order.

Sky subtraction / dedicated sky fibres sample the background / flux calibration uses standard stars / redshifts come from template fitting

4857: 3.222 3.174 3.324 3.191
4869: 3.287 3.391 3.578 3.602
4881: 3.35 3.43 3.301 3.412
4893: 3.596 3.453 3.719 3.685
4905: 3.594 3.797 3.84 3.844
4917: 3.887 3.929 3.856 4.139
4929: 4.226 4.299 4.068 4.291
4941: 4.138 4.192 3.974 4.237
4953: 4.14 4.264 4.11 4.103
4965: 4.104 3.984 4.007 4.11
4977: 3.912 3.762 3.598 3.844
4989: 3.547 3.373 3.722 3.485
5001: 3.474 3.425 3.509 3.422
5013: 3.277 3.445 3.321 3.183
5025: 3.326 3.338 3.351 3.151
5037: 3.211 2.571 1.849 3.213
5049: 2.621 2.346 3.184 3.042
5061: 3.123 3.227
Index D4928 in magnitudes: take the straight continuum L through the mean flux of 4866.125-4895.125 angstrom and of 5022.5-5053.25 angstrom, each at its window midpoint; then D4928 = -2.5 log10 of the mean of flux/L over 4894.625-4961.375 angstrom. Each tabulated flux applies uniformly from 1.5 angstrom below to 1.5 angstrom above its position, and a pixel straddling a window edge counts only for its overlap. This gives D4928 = -0.22 mag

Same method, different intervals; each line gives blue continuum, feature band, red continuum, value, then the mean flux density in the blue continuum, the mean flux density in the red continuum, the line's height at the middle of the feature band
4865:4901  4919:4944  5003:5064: -0.23 mag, 3.45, 3.1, 3.34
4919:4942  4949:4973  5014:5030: -0.07 mag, 4.12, 3.32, 3.86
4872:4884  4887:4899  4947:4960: 0.04 mag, 3.49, 4.17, 3.62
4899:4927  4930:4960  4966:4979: -0.07 mag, 3.83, 4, 3.92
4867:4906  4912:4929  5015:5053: -0.17 mag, 3.49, 3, 3.37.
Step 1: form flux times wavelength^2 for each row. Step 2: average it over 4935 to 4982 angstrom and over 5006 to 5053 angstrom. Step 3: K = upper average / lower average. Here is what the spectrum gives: 0.77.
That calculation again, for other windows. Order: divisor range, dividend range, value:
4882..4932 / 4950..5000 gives 1.07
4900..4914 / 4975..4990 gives 1.03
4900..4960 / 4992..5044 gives 0.84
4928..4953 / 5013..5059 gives 0.75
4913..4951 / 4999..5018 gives 0.86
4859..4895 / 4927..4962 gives 1.26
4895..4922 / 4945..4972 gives 1.12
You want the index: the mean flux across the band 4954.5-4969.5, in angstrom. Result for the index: 4.11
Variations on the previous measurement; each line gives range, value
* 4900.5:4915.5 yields 3.75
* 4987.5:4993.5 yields 3.46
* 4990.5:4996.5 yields 3.55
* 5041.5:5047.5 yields 2.53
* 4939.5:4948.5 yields 4.1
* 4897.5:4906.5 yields 3.67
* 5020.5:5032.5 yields 3.3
